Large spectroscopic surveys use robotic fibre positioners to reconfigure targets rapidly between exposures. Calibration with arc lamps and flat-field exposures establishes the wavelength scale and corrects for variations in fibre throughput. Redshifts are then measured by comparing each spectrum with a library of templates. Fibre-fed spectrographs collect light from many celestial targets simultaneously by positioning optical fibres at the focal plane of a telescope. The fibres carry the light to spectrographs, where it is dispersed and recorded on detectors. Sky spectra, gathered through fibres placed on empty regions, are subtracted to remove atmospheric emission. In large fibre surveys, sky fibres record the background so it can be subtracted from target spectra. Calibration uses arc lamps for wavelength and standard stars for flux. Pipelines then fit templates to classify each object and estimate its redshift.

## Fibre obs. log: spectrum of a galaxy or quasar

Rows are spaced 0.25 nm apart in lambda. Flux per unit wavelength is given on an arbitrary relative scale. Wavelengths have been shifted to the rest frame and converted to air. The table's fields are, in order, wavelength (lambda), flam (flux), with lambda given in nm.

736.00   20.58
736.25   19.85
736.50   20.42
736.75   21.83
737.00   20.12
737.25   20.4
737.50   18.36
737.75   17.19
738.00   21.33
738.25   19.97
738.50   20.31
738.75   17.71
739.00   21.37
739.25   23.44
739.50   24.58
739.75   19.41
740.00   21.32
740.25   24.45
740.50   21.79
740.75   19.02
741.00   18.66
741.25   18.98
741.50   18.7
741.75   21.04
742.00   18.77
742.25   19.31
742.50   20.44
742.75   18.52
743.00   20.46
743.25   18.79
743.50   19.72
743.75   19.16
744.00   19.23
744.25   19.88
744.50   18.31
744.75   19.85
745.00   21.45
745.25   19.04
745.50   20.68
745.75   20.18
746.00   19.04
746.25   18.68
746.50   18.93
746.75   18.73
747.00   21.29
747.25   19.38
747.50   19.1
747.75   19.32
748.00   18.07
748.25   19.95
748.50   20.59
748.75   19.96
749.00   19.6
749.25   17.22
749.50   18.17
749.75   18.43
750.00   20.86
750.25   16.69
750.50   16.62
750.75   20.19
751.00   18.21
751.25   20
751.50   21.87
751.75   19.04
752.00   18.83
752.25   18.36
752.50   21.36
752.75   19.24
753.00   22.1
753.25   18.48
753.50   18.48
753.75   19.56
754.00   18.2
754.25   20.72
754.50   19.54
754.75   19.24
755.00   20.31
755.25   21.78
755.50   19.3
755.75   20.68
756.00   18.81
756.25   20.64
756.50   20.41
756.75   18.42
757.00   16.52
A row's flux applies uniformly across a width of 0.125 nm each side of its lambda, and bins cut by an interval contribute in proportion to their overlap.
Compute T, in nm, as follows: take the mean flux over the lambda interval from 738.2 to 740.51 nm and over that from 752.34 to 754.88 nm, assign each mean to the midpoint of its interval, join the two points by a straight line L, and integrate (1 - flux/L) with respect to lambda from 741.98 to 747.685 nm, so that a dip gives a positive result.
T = 0.342 nm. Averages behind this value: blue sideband 21.5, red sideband 19.7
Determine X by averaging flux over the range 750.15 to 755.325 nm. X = 19.5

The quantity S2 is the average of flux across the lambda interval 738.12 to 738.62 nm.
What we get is 20.2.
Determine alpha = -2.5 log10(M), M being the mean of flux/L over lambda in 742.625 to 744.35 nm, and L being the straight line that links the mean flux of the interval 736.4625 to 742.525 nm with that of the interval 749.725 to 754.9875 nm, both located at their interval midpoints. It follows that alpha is 0.04 mag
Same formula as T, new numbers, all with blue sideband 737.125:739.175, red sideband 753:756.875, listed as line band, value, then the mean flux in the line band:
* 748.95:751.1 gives 0.14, 18.4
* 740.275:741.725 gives -0.02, 19.9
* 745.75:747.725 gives 0.03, 19.4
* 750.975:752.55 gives 0.00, 19.7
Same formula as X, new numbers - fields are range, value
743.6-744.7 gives 19.2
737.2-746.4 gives 20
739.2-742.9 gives 20.5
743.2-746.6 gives 19.5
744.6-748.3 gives 19.6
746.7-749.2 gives 19.6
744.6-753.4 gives 19.4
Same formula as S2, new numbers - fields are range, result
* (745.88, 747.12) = 19.3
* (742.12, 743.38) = 19.5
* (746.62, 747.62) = 19.6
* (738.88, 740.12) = 22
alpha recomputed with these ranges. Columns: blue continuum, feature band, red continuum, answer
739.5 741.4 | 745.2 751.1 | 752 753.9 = 0.05 mag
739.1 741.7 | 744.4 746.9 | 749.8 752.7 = 0.04 mag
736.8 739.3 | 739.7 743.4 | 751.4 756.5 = 0.00 mag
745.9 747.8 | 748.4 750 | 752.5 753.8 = 0.02 mag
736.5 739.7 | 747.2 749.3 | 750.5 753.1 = 0.03 mag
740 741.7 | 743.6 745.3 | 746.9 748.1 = 0.02 mag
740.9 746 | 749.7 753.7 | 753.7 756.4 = 0.03 mag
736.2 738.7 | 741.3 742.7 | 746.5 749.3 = 0.01 mag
